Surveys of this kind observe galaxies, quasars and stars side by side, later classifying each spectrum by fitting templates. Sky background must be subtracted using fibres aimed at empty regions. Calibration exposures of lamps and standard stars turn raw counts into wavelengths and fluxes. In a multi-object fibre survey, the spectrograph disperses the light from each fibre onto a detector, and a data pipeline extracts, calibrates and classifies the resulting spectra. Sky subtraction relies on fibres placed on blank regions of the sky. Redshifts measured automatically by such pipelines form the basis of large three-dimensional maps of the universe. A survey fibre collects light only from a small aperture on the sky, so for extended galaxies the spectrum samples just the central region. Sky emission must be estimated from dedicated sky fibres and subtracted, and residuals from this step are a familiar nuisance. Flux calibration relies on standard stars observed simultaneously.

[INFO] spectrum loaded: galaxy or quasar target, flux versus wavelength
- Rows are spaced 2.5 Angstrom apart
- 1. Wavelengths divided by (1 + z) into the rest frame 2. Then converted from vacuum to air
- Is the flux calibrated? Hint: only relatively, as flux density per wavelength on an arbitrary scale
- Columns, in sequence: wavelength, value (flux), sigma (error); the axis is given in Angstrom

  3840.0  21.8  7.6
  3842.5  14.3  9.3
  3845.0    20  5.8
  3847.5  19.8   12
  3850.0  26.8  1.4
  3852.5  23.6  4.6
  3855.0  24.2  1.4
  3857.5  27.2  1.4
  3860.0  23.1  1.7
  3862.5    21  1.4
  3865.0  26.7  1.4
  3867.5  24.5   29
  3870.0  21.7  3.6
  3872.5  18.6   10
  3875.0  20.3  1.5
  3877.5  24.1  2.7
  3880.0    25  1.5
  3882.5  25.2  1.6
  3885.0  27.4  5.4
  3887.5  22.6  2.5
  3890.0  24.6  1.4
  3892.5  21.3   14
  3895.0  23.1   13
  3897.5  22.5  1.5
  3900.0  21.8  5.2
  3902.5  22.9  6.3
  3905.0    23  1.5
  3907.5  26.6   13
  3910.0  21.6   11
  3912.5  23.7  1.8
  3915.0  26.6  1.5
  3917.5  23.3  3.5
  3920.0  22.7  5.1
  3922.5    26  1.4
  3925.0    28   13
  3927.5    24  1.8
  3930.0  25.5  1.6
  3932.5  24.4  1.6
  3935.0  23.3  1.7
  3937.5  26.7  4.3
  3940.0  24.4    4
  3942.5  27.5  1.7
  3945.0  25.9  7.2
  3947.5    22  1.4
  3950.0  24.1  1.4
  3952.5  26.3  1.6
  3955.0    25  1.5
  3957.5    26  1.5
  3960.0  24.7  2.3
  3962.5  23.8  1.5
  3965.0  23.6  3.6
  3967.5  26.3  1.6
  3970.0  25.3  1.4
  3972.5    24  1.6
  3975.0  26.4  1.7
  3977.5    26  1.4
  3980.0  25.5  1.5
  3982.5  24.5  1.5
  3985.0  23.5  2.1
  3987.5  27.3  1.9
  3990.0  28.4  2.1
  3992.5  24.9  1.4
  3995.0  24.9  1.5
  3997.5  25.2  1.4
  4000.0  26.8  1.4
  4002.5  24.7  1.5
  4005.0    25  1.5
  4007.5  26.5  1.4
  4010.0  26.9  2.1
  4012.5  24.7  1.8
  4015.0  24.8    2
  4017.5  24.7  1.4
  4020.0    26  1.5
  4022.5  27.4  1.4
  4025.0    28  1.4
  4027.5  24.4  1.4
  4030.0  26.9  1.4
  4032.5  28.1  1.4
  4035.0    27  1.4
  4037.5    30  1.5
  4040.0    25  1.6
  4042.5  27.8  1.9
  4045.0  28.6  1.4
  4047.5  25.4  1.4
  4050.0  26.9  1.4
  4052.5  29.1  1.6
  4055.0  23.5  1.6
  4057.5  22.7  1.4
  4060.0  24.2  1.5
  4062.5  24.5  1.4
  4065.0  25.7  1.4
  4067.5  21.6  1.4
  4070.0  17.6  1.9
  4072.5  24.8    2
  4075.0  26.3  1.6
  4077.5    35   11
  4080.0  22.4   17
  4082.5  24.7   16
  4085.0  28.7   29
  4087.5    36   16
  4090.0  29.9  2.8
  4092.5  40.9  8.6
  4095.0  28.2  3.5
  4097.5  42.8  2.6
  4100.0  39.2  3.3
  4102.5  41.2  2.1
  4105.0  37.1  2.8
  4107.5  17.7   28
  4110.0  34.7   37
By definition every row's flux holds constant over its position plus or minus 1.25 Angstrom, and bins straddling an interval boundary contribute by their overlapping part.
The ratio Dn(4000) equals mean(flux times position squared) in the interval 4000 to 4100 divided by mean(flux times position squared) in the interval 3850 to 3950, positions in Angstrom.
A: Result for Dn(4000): 1.22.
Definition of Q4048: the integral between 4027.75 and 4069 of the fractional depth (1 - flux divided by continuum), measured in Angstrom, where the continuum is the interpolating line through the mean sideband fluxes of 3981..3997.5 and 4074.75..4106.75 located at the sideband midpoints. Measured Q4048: 5.5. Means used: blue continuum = 25.6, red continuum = 33.2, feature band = 26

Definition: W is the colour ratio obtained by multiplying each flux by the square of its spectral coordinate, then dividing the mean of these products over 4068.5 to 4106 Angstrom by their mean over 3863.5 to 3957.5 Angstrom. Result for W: 1.43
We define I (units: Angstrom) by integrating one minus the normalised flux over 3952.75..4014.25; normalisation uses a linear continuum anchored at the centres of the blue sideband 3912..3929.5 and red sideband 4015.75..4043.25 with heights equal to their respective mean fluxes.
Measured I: 1.4 Angstrom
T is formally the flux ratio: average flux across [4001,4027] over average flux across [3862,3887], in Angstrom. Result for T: 1.1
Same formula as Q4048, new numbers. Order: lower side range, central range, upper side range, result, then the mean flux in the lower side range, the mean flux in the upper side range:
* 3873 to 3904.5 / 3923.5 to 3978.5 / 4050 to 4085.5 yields -2.89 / 23.3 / 25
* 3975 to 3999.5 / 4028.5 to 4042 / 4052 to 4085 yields -1.18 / 25.7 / 24.8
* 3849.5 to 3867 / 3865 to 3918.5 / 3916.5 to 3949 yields 2.78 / 24.6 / 24.9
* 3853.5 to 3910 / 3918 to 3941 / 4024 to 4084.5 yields -0.77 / 23.5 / 25.9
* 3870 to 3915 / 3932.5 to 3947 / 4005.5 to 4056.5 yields -0.54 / 23.2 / 26.5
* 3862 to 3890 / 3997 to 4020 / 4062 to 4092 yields 0.16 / 23.5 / 26.8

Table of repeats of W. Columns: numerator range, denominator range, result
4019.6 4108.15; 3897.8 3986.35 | 1.22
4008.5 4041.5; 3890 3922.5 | 1.20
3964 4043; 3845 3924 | 1.17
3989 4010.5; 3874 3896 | 1.15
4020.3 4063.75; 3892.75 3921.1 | 1.21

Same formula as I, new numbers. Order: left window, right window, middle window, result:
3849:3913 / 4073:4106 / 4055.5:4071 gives 4.4 Angstrom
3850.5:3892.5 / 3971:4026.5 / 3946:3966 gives 0.5 Angstrom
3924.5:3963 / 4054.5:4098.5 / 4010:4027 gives 0.4 Angstrom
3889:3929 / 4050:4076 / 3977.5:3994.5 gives -1.2 Angstrom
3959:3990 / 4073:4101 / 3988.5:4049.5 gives 3.3 Angstrom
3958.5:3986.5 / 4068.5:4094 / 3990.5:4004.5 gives 0.2 Angstrom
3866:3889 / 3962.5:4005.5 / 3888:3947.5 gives -0.3 Angstrom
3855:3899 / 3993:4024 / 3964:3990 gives -0.3 Angstrom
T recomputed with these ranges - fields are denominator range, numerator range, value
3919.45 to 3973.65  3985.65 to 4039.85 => 1.05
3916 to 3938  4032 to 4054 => 1.11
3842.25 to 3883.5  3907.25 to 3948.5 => 1.08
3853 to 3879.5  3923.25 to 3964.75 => 1.08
